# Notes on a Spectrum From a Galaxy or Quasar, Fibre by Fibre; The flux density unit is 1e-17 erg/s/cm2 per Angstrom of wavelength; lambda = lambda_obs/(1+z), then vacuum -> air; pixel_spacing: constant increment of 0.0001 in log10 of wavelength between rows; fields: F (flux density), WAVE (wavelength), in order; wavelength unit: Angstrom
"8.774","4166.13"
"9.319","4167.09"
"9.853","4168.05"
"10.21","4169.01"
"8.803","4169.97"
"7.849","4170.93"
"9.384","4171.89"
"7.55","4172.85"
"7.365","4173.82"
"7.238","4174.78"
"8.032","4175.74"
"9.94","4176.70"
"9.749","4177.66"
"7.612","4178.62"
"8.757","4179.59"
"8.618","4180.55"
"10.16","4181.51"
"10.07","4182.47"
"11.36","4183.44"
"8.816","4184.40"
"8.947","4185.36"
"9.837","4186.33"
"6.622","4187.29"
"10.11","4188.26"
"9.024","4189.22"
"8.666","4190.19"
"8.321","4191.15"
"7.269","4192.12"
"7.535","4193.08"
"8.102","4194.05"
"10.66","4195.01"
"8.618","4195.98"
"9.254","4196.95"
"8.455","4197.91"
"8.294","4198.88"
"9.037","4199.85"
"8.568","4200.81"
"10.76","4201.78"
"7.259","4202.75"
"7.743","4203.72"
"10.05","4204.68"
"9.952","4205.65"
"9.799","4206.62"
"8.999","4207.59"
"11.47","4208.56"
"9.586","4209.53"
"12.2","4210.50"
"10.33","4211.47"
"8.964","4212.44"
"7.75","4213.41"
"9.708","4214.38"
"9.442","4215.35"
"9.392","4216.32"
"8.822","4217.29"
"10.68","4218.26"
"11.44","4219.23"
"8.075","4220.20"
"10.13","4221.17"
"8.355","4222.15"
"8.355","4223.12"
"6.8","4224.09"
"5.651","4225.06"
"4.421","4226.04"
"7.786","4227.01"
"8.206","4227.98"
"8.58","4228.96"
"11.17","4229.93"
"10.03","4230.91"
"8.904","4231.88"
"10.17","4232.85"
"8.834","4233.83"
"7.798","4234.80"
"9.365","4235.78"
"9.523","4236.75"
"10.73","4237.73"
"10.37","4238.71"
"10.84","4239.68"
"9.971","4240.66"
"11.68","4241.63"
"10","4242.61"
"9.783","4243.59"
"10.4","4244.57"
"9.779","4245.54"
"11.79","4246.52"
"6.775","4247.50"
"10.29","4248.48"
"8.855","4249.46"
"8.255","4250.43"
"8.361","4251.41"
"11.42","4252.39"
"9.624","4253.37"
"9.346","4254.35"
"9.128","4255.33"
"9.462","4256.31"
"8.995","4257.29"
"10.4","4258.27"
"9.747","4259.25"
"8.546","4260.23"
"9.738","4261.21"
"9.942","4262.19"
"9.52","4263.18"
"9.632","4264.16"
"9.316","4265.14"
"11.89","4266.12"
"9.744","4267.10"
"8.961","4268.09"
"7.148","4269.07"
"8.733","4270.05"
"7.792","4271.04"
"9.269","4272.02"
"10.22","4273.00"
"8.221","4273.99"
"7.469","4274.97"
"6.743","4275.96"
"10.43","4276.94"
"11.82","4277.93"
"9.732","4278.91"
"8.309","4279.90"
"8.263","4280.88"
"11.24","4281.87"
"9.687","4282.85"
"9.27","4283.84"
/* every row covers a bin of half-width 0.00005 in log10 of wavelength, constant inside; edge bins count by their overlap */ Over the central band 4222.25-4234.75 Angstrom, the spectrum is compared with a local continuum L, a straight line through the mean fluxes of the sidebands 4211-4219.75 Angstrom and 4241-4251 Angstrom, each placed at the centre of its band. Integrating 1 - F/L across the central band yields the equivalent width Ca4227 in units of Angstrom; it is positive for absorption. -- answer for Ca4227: 1.9 Angstrom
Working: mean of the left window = 9.61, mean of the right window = 9.76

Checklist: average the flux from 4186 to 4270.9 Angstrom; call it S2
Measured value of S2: 9.24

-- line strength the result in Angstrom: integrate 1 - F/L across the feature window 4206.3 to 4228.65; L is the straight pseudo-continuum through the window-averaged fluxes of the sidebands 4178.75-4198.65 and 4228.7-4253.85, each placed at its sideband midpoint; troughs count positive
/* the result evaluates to 1.0 Angstrom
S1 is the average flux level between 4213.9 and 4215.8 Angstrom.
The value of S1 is 9.58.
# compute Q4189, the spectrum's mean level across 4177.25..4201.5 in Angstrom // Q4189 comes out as 8.91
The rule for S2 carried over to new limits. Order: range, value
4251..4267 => 9.7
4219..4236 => 8.5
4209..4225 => 9.29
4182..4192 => 9.1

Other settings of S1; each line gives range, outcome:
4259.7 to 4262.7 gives 9.4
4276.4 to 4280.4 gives 10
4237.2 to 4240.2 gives 10.6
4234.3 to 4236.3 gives 8.63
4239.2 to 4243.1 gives 10.6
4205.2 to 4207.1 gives 9.87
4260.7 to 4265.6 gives 9.62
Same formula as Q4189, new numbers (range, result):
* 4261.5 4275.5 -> 9.13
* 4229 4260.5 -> 9.69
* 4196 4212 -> 9.46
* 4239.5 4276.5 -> 9.4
